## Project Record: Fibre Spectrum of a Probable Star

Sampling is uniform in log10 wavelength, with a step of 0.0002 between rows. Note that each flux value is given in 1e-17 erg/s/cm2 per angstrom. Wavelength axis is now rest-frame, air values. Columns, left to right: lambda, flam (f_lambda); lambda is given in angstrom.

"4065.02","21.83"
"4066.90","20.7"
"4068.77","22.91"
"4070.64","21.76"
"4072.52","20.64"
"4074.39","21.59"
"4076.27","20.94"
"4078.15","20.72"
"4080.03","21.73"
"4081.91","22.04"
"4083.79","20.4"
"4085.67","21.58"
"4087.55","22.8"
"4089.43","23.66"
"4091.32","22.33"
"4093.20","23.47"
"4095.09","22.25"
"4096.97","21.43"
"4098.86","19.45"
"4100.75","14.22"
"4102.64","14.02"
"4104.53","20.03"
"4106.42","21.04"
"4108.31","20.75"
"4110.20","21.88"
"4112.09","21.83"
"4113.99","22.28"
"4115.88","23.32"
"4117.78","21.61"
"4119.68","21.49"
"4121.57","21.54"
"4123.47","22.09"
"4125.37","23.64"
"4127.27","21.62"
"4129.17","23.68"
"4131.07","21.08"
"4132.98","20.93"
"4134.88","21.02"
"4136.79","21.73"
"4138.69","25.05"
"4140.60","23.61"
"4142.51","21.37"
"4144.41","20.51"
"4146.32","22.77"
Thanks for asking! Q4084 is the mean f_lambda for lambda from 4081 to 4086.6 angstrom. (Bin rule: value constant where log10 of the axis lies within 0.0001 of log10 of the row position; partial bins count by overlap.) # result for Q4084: 21.3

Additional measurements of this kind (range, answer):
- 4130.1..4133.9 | 21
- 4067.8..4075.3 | 21.7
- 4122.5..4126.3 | 22.8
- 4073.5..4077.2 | 21.2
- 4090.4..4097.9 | 22.4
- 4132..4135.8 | 21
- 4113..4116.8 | 22.8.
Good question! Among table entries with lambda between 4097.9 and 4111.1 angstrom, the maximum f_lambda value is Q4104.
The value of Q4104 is 21.88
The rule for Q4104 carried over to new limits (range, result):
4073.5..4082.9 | 22.04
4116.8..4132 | 23.68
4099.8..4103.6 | 14.22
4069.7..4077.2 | 21.76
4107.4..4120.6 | 23.32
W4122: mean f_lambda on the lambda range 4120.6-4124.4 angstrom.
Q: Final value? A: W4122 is 21.8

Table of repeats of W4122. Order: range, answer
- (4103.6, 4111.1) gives 20.9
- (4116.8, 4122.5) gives 21.6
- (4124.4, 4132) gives 22.5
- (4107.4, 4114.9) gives 21.7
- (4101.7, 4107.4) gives 18.4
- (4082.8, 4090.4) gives 22.1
